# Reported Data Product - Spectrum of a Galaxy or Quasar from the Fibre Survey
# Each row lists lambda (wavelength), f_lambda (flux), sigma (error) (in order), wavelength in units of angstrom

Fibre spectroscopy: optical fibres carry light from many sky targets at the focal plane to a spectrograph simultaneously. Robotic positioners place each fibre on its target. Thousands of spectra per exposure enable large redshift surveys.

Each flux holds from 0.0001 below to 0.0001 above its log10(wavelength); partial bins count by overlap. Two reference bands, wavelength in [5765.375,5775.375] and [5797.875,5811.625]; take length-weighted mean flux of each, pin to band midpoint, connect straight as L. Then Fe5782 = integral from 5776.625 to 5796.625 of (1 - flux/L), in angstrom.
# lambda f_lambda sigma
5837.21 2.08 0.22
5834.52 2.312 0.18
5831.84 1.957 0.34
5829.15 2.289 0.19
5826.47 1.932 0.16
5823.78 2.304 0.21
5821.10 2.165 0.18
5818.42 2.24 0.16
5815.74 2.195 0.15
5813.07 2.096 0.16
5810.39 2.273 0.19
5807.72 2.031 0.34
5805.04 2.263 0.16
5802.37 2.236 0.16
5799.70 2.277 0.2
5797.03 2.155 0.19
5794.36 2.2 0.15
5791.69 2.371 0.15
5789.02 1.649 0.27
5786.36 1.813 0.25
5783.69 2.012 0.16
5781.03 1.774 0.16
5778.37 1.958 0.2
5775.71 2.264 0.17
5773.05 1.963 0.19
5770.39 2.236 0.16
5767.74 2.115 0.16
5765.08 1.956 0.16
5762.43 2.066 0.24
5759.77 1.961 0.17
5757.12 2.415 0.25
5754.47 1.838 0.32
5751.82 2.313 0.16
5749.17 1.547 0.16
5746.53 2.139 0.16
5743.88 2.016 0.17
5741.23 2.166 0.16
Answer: 1.6 angstrom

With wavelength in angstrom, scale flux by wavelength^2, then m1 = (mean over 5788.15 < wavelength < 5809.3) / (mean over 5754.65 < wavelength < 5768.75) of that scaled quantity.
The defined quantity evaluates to 1.1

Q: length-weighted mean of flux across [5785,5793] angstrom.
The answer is 1.94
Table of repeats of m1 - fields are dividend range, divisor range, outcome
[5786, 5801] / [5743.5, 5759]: 1.04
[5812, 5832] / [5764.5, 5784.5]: 1.08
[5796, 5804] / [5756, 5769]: 1.08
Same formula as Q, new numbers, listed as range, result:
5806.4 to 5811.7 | 2.15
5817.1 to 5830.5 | 2.18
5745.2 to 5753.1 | 2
